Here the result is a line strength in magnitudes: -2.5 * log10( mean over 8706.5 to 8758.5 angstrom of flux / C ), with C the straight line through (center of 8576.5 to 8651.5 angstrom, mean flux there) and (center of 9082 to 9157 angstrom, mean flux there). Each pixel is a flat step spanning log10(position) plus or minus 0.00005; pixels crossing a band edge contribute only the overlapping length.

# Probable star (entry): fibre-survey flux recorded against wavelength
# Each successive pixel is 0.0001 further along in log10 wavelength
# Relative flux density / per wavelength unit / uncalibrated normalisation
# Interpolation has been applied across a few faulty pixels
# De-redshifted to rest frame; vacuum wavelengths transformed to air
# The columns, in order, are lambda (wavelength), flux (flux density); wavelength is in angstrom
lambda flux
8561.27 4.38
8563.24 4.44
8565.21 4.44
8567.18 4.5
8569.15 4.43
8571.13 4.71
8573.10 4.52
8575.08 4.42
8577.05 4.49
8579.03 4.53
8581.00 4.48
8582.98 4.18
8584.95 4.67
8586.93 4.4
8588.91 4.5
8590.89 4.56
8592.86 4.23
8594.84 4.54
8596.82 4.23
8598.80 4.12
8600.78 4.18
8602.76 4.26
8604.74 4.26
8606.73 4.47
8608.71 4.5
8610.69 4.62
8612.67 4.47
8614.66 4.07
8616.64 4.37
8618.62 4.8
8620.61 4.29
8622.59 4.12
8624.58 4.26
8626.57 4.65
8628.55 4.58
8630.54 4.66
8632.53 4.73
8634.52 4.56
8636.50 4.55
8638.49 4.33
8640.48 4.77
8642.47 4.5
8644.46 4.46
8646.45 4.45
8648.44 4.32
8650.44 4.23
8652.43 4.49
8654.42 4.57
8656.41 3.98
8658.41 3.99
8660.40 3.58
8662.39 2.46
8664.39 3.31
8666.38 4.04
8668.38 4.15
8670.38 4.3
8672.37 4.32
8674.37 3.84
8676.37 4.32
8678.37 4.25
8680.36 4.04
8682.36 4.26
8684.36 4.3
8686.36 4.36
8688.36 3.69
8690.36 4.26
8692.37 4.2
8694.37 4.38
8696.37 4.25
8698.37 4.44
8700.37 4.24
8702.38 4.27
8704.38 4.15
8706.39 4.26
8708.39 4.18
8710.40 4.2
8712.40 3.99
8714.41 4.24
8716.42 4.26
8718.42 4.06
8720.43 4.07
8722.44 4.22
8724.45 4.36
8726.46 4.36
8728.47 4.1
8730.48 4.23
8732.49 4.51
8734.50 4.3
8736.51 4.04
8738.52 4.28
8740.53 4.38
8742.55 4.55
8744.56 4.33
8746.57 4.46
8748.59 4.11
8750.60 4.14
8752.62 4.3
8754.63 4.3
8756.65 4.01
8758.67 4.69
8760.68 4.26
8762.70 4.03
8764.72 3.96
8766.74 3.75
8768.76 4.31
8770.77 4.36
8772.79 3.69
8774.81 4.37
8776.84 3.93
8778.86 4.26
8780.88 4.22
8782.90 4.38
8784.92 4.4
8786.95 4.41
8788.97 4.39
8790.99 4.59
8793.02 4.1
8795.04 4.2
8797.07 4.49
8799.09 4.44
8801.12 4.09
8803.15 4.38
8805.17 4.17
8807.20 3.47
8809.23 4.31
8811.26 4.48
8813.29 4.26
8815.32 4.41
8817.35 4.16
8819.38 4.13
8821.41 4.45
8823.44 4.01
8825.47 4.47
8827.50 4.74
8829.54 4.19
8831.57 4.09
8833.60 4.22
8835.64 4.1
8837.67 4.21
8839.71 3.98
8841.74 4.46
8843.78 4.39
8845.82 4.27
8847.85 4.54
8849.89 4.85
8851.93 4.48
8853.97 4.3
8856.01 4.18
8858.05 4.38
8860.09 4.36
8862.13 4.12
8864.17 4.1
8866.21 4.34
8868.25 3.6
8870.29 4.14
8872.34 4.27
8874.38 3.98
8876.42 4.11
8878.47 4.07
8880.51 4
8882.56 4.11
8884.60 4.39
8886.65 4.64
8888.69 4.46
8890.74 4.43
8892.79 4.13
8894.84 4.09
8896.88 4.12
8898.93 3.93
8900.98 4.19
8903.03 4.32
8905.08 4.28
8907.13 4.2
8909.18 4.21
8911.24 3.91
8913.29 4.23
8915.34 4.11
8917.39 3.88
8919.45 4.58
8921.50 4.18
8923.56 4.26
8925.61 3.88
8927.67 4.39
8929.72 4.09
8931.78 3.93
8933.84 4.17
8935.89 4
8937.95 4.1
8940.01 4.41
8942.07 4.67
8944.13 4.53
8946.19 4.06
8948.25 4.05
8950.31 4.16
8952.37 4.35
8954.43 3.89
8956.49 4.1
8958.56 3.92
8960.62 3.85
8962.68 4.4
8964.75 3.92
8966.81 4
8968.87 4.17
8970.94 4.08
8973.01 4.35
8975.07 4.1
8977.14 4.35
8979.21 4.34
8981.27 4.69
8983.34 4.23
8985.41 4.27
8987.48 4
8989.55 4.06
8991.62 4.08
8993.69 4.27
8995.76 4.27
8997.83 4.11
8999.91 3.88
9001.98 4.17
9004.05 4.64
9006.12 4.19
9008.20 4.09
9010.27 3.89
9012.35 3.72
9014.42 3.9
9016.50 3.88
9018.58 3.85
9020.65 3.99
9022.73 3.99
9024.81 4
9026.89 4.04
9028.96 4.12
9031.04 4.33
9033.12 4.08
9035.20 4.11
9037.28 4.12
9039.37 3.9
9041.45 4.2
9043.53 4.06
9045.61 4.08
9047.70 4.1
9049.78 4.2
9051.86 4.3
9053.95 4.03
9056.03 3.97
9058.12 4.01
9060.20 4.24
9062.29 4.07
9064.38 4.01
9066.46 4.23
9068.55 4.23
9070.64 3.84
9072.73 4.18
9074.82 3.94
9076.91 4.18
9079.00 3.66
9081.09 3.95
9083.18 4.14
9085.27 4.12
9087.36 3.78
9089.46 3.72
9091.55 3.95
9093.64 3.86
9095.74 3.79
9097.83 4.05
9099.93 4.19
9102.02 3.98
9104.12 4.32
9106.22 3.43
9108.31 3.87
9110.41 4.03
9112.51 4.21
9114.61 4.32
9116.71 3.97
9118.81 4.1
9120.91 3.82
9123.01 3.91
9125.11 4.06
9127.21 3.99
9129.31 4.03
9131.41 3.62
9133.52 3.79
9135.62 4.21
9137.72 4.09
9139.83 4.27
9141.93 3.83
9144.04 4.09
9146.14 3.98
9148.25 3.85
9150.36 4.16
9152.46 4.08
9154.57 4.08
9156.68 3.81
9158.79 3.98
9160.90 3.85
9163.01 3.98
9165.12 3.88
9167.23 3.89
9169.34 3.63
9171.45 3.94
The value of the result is 0.02 mag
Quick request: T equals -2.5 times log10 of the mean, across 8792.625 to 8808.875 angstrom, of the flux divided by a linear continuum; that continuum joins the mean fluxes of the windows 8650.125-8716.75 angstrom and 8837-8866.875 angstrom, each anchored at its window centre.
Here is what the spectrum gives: 0.02 mag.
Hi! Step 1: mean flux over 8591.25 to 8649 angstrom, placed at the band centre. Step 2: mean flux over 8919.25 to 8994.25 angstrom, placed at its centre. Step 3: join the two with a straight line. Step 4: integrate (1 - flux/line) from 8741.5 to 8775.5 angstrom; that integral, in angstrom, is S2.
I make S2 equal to 0.9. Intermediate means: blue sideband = 4.43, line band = 4.21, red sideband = 4.18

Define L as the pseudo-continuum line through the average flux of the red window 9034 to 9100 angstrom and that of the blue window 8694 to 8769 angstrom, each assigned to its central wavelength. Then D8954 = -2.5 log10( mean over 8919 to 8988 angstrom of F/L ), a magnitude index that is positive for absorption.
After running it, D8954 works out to -0.02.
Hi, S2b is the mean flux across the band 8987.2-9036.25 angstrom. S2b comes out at 4.07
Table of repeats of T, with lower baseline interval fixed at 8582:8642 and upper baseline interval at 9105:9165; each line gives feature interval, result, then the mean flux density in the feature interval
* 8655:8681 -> 0.13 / 3.9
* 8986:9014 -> 0.00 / 4.1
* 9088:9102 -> 0.02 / 3.93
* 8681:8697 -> 0.04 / 4.21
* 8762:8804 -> 0.01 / 4.23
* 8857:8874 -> 0.01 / 4.16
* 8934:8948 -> -0.03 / 4.27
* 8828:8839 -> 0.01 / 4.18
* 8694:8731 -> 0.03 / 4.22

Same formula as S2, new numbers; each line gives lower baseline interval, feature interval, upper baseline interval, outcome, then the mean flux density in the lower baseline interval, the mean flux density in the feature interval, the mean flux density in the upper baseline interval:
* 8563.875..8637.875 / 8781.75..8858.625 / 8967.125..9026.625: -0.69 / 4.44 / 4.3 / 4.12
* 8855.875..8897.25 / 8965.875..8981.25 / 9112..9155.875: -0.39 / 4.19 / 4.23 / 4.02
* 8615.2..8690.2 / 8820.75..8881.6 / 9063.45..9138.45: -1.73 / 4.24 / 4.24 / 3.99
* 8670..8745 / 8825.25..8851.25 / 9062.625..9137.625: -1.23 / 4.23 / 4.34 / 3.99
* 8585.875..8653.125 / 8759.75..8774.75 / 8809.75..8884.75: 0.84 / 4.43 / 4.07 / 4.25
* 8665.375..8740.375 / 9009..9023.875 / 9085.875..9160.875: 0.53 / 4.21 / 3.89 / 3.98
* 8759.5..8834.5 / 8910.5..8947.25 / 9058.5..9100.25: -0.57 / 4.23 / 4.19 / 4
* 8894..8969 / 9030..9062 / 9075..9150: -0.58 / 4.15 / 4.11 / 3.98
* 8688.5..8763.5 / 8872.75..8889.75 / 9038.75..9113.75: -0.30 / 4.25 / 4.22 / 4.02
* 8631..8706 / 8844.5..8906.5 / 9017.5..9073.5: -1.54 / 4.2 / 4.24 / 4.08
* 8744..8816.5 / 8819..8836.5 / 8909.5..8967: -0.27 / 4.23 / 4.27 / 4.15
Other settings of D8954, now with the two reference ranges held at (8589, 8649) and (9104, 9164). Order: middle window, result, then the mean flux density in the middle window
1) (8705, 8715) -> 0.05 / 4.17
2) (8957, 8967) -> 0.03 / 4.02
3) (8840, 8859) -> -0.04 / 4.41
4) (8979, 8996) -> -0.03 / 4.24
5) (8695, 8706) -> 0.02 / 4.27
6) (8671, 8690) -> 0.06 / 4.16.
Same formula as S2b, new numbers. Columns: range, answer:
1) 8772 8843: 4.25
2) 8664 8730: 4.18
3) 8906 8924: 4.17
